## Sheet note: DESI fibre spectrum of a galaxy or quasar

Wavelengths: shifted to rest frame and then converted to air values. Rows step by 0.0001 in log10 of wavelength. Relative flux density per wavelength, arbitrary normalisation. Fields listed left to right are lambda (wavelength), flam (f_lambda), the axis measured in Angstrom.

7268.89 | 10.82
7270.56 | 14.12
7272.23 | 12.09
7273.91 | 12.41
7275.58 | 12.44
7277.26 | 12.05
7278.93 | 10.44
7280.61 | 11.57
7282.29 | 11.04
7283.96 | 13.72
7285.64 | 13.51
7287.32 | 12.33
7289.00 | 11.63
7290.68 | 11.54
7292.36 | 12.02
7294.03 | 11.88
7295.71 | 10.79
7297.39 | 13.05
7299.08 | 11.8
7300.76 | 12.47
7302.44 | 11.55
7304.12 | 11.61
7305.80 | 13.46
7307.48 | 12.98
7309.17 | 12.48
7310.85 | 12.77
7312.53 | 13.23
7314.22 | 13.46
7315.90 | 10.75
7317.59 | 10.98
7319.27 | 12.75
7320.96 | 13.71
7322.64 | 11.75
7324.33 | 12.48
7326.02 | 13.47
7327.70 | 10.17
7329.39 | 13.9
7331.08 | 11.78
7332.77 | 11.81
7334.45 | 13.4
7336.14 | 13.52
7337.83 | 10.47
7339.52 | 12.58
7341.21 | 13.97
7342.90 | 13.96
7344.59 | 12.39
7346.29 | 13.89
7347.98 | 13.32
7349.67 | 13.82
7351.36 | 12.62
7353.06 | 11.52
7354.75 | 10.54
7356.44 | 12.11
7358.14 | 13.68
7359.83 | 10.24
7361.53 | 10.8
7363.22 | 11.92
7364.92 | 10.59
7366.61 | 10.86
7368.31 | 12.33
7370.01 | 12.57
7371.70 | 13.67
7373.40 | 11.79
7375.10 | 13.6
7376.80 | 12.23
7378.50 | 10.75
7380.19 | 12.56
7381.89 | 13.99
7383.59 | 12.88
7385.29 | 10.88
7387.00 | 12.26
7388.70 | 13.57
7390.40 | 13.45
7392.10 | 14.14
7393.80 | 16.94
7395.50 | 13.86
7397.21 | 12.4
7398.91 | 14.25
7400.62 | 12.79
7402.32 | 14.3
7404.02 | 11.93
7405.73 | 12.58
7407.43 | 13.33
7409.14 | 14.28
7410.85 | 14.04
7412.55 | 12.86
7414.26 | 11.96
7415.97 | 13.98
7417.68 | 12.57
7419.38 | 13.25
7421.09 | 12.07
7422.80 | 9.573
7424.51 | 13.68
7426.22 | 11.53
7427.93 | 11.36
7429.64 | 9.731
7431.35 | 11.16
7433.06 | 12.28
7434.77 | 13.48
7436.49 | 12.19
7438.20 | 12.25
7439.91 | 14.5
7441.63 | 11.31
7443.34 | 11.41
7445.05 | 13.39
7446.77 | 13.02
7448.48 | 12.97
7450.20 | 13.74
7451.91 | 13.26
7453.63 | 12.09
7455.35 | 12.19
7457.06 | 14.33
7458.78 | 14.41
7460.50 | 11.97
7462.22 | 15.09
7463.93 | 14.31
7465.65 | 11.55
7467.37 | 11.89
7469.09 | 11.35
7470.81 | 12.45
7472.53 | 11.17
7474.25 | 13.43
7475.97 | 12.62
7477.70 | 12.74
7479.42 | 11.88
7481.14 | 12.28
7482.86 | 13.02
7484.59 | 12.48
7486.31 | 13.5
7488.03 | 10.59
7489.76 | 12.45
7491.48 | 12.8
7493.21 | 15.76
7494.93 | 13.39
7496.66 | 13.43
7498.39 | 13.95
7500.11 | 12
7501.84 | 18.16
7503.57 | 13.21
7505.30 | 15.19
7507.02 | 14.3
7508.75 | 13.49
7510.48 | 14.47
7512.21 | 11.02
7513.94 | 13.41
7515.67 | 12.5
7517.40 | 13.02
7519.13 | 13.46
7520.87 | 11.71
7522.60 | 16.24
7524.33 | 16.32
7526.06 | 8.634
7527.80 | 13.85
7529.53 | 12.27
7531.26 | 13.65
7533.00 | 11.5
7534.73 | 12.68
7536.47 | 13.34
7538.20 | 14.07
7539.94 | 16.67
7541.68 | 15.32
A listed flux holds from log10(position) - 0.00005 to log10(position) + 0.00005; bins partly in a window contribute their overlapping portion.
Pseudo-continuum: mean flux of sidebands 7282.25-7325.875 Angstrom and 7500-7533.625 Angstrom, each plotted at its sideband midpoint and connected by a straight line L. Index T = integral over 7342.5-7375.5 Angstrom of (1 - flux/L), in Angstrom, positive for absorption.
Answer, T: 0.9 Angstrom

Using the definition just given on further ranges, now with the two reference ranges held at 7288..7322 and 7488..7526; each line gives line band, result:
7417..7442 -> 2.0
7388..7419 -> -1.4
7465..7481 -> 1.5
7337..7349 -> -0.4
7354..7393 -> 1.5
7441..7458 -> 0.6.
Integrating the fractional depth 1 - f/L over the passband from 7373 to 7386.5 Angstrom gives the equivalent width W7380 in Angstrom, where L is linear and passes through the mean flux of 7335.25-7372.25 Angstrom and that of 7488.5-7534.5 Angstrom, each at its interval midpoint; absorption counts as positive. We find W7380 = 0.2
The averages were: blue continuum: 12.3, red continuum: 13.4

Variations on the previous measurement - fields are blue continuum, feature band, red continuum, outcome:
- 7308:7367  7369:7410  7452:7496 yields -2.0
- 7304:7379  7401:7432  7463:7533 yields 0.6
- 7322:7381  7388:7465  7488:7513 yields 0.3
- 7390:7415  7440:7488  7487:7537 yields 2.5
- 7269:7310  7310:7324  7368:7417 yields 0.0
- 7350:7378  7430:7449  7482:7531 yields 0.4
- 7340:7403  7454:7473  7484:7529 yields 0.6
